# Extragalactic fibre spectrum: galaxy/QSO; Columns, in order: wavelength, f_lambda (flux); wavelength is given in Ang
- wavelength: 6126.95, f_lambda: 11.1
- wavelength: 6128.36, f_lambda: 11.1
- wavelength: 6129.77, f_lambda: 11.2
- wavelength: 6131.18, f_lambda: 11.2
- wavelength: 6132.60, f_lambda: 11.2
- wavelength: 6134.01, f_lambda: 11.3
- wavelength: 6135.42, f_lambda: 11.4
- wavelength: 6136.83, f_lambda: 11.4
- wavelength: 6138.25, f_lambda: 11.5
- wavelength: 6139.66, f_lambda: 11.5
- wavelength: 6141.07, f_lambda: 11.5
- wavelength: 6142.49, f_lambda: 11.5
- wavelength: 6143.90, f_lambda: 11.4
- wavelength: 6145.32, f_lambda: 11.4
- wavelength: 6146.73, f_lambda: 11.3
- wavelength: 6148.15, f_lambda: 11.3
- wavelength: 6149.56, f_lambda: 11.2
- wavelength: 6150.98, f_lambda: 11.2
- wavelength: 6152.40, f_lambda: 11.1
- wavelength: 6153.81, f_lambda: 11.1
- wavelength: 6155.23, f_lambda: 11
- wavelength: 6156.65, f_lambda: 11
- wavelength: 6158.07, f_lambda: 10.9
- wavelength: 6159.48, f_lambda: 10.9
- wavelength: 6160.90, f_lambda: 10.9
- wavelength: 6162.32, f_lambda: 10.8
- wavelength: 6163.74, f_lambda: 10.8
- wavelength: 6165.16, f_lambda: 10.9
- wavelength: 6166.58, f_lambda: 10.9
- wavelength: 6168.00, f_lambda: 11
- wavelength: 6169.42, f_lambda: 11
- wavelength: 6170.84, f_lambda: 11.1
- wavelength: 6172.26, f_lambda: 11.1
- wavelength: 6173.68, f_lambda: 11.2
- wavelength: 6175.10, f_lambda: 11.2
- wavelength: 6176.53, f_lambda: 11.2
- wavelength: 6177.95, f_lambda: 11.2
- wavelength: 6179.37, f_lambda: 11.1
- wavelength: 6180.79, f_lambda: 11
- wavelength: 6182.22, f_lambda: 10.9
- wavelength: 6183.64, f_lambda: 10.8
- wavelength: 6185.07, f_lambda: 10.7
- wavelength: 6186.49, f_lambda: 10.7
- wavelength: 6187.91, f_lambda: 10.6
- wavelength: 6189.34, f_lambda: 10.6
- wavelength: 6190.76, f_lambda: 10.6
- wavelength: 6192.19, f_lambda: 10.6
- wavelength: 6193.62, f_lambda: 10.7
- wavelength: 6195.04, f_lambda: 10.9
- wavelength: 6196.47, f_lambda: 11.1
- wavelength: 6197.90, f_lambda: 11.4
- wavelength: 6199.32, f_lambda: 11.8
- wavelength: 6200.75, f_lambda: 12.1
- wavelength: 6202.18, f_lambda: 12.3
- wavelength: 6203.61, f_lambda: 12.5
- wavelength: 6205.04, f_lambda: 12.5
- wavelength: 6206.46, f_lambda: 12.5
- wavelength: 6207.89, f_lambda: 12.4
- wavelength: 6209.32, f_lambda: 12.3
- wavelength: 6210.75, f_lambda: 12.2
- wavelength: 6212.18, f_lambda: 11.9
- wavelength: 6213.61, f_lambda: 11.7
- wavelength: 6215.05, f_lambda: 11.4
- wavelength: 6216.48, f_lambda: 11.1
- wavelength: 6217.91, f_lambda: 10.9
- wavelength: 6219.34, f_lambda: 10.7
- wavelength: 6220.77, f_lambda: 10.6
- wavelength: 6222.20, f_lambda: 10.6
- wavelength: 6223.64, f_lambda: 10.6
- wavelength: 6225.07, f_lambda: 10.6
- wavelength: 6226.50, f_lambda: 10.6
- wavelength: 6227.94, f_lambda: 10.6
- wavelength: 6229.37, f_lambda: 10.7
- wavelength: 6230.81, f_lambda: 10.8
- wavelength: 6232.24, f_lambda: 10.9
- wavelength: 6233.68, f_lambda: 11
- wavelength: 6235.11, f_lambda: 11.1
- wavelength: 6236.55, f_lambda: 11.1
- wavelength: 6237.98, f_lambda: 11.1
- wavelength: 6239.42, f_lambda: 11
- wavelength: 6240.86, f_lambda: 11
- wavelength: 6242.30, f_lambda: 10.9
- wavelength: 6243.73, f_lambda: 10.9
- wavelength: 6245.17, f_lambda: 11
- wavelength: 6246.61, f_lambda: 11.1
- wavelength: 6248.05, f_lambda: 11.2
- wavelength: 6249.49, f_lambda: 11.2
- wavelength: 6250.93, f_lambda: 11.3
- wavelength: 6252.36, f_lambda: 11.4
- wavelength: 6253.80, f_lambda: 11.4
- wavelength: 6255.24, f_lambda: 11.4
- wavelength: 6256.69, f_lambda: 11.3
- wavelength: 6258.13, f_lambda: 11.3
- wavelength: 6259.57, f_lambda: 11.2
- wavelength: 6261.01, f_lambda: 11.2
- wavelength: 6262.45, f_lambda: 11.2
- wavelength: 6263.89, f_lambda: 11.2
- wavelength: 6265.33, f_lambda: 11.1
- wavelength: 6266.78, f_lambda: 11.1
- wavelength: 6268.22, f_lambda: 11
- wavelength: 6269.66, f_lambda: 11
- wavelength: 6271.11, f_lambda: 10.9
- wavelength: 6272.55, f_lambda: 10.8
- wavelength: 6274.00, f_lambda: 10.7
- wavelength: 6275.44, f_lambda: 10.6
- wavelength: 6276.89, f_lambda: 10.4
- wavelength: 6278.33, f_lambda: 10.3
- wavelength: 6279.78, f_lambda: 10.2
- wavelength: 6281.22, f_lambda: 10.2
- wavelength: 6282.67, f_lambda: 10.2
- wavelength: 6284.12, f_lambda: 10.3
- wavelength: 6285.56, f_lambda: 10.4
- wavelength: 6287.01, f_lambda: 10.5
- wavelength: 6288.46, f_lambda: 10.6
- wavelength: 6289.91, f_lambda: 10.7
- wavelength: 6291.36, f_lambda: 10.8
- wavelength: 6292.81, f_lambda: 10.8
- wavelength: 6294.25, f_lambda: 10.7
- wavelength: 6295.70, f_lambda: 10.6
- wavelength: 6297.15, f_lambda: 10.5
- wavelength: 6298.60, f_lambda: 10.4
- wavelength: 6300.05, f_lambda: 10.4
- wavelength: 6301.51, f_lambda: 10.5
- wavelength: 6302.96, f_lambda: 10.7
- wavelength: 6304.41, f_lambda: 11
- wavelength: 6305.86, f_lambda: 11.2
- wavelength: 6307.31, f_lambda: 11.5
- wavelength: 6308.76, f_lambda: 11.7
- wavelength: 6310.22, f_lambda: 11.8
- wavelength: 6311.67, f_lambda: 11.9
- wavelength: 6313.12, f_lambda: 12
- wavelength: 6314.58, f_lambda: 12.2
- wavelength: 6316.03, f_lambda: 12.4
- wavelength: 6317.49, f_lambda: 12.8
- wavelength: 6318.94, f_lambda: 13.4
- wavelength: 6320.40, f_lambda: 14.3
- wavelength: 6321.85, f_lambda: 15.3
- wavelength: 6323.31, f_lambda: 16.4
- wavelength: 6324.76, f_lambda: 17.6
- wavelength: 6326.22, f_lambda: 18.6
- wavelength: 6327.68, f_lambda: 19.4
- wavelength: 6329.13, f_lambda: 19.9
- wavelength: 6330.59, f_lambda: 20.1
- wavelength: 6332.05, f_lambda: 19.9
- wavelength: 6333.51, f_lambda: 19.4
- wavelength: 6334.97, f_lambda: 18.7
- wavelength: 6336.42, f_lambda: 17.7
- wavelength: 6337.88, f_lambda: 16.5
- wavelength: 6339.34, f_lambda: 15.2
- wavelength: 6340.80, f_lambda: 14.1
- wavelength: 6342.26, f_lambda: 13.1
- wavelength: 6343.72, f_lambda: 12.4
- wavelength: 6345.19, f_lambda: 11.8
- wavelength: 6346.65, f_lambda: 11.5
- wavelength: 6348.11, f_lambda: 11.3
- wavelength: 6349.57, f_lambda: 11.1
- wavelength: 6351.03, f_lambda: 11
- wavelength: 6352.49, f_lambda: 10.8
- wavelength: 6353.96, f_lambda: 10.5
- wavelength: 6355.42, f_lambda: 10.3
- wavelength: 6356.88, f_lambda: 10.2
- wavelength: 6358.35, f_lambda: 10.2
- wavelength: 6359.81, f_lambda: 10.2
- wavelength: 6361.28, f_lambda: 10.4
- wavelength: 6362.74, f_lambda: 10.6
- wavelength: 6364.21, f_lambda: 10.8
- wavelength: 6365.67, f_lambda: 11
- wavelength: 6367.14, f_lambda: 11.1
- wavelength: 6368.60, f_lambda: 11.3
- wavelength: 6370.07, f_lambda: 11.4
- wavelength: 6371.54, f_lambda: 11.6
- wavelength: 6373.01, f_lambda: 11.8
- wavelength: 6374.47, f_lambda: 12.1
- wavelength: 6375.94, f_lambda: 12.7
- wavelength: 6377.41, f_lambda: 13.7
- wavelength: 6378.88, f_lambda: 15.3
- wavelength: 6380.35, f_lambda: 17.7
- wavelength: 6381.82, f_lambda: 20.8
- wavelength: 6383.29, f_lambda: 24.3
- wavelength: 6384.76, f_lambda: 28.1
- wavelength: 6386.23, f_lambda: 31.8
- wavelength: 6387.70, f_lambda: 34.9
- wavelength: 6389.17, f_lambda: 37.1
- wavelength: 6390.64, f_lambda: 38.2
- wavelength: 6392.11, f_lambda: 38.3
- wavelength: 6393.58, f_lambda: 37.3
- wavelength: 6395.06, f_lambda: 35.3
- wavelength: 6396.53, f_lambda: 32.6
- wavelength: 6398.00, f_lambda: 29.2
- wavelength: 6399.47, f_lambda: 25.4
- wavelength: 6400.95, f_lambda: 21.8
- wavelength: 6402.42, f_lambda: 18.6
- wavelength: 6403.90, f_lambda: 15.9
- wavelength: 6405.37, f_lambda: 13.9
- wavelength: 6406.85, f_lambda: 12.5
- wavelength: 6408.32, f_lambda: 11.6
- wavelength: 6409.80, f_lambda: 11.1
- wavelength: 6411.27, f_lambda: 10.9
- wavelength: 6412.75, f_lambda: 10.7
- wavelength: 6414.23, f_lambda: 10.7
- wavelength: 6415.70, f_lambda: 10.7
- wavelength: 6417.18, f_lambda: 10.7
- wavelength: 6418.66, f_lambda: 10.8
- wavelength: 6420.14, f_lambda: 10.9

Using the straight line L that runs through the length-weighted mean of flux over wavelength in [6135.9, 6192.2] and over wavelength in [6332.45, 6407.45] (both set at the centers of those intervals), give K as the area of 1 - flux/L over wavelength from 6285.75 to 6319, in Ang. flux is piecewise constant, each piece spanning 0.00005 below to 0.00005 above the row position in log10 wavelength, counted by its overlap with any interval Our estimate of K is 9.5 Ang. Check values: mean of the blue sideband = 11.1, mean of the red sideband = 17.9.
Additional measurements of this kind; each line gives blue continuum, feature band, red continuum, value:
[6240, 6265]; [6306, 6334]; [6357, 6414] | 0.2 Ang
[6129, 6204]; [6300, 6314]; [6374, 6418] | 4.9 Ang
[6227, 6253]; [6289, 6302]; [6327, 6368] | 1.8 Ang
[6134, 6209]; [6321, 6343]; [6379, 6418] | 2.0 Ang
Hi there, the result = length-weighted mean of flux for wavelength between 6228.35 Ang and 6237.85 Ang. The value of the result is 10.9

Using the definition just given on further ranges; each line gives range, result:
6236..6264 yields 11.2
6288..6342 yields 13.8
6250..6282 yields 11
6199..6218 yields 12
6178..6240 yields 11.2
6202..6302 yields 11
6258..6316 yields 10.9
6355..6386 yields 13.9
